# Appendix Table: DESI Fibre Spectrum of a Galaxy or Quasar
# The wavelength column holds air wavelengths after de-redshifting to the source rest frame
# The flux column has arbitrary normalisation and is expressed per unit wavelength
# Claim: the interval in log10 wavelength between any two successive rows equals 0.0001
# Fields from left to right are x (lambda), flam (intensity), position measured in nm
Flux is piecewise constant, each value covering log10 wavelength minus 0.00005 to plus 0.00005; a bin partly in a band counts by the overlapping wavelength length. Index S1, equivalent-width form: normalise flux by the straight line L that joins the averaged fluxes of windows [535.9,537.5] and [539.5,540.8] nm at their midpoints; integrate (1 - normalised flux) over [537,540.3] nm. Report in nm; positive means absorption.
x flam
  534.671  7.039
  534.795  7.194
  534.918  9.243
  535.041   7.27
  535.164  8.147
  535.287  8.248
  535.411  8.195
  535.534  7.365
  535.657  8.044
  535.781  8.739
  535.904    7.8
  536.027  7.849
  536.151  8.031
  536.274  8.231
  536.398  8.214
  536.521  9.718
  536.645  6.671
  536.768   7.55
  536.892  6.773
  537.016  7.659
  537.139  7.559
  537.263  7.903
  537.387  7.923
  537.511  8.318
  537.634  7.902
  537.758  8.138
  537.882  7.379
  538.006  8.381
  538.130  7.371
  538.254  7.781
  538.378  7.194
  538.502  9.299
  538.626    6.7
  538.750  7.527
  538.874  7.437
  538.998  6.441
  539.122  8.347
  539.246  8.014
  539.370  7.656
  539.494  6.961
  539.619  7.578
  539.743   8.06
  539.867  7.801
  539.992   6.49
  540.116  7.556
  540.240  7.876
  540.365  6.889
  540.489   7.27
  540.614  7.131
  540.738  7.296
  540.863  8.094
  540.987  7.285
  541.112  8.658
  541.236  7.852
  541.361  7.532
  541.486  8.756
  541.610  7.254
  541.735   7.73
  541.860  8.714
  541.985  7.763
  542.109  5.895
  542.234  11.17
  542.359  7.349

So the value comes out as -0.041 nm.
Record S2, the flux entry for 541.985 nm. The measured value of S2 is 7.763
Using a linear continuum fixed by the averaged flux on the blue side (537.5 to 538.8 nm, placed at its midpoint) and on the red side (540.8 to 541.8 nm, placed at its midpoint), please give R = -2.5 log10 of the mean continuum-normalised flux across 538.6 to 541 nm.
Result 0.06 mag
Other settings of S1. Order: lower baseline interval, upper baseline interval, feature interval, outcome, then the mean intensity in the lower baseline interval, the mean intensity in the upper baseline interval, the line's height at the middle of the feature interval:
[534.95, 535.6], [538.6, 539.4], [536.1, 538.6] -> -0.07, 7.92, 7.48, 7.67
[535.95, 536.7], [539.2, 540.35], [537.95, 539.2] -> 0.01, 8.12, 7.52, 7.73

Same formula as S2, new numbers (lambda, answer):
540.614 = 7.131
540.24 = 7.876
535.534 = 7.365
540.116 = 7.556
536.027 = 7.849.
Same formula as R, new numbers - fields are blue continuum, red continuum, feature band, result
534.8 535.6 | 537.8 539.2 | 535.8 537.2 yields 0.00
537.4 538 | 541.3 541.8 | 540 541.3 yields 0.04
